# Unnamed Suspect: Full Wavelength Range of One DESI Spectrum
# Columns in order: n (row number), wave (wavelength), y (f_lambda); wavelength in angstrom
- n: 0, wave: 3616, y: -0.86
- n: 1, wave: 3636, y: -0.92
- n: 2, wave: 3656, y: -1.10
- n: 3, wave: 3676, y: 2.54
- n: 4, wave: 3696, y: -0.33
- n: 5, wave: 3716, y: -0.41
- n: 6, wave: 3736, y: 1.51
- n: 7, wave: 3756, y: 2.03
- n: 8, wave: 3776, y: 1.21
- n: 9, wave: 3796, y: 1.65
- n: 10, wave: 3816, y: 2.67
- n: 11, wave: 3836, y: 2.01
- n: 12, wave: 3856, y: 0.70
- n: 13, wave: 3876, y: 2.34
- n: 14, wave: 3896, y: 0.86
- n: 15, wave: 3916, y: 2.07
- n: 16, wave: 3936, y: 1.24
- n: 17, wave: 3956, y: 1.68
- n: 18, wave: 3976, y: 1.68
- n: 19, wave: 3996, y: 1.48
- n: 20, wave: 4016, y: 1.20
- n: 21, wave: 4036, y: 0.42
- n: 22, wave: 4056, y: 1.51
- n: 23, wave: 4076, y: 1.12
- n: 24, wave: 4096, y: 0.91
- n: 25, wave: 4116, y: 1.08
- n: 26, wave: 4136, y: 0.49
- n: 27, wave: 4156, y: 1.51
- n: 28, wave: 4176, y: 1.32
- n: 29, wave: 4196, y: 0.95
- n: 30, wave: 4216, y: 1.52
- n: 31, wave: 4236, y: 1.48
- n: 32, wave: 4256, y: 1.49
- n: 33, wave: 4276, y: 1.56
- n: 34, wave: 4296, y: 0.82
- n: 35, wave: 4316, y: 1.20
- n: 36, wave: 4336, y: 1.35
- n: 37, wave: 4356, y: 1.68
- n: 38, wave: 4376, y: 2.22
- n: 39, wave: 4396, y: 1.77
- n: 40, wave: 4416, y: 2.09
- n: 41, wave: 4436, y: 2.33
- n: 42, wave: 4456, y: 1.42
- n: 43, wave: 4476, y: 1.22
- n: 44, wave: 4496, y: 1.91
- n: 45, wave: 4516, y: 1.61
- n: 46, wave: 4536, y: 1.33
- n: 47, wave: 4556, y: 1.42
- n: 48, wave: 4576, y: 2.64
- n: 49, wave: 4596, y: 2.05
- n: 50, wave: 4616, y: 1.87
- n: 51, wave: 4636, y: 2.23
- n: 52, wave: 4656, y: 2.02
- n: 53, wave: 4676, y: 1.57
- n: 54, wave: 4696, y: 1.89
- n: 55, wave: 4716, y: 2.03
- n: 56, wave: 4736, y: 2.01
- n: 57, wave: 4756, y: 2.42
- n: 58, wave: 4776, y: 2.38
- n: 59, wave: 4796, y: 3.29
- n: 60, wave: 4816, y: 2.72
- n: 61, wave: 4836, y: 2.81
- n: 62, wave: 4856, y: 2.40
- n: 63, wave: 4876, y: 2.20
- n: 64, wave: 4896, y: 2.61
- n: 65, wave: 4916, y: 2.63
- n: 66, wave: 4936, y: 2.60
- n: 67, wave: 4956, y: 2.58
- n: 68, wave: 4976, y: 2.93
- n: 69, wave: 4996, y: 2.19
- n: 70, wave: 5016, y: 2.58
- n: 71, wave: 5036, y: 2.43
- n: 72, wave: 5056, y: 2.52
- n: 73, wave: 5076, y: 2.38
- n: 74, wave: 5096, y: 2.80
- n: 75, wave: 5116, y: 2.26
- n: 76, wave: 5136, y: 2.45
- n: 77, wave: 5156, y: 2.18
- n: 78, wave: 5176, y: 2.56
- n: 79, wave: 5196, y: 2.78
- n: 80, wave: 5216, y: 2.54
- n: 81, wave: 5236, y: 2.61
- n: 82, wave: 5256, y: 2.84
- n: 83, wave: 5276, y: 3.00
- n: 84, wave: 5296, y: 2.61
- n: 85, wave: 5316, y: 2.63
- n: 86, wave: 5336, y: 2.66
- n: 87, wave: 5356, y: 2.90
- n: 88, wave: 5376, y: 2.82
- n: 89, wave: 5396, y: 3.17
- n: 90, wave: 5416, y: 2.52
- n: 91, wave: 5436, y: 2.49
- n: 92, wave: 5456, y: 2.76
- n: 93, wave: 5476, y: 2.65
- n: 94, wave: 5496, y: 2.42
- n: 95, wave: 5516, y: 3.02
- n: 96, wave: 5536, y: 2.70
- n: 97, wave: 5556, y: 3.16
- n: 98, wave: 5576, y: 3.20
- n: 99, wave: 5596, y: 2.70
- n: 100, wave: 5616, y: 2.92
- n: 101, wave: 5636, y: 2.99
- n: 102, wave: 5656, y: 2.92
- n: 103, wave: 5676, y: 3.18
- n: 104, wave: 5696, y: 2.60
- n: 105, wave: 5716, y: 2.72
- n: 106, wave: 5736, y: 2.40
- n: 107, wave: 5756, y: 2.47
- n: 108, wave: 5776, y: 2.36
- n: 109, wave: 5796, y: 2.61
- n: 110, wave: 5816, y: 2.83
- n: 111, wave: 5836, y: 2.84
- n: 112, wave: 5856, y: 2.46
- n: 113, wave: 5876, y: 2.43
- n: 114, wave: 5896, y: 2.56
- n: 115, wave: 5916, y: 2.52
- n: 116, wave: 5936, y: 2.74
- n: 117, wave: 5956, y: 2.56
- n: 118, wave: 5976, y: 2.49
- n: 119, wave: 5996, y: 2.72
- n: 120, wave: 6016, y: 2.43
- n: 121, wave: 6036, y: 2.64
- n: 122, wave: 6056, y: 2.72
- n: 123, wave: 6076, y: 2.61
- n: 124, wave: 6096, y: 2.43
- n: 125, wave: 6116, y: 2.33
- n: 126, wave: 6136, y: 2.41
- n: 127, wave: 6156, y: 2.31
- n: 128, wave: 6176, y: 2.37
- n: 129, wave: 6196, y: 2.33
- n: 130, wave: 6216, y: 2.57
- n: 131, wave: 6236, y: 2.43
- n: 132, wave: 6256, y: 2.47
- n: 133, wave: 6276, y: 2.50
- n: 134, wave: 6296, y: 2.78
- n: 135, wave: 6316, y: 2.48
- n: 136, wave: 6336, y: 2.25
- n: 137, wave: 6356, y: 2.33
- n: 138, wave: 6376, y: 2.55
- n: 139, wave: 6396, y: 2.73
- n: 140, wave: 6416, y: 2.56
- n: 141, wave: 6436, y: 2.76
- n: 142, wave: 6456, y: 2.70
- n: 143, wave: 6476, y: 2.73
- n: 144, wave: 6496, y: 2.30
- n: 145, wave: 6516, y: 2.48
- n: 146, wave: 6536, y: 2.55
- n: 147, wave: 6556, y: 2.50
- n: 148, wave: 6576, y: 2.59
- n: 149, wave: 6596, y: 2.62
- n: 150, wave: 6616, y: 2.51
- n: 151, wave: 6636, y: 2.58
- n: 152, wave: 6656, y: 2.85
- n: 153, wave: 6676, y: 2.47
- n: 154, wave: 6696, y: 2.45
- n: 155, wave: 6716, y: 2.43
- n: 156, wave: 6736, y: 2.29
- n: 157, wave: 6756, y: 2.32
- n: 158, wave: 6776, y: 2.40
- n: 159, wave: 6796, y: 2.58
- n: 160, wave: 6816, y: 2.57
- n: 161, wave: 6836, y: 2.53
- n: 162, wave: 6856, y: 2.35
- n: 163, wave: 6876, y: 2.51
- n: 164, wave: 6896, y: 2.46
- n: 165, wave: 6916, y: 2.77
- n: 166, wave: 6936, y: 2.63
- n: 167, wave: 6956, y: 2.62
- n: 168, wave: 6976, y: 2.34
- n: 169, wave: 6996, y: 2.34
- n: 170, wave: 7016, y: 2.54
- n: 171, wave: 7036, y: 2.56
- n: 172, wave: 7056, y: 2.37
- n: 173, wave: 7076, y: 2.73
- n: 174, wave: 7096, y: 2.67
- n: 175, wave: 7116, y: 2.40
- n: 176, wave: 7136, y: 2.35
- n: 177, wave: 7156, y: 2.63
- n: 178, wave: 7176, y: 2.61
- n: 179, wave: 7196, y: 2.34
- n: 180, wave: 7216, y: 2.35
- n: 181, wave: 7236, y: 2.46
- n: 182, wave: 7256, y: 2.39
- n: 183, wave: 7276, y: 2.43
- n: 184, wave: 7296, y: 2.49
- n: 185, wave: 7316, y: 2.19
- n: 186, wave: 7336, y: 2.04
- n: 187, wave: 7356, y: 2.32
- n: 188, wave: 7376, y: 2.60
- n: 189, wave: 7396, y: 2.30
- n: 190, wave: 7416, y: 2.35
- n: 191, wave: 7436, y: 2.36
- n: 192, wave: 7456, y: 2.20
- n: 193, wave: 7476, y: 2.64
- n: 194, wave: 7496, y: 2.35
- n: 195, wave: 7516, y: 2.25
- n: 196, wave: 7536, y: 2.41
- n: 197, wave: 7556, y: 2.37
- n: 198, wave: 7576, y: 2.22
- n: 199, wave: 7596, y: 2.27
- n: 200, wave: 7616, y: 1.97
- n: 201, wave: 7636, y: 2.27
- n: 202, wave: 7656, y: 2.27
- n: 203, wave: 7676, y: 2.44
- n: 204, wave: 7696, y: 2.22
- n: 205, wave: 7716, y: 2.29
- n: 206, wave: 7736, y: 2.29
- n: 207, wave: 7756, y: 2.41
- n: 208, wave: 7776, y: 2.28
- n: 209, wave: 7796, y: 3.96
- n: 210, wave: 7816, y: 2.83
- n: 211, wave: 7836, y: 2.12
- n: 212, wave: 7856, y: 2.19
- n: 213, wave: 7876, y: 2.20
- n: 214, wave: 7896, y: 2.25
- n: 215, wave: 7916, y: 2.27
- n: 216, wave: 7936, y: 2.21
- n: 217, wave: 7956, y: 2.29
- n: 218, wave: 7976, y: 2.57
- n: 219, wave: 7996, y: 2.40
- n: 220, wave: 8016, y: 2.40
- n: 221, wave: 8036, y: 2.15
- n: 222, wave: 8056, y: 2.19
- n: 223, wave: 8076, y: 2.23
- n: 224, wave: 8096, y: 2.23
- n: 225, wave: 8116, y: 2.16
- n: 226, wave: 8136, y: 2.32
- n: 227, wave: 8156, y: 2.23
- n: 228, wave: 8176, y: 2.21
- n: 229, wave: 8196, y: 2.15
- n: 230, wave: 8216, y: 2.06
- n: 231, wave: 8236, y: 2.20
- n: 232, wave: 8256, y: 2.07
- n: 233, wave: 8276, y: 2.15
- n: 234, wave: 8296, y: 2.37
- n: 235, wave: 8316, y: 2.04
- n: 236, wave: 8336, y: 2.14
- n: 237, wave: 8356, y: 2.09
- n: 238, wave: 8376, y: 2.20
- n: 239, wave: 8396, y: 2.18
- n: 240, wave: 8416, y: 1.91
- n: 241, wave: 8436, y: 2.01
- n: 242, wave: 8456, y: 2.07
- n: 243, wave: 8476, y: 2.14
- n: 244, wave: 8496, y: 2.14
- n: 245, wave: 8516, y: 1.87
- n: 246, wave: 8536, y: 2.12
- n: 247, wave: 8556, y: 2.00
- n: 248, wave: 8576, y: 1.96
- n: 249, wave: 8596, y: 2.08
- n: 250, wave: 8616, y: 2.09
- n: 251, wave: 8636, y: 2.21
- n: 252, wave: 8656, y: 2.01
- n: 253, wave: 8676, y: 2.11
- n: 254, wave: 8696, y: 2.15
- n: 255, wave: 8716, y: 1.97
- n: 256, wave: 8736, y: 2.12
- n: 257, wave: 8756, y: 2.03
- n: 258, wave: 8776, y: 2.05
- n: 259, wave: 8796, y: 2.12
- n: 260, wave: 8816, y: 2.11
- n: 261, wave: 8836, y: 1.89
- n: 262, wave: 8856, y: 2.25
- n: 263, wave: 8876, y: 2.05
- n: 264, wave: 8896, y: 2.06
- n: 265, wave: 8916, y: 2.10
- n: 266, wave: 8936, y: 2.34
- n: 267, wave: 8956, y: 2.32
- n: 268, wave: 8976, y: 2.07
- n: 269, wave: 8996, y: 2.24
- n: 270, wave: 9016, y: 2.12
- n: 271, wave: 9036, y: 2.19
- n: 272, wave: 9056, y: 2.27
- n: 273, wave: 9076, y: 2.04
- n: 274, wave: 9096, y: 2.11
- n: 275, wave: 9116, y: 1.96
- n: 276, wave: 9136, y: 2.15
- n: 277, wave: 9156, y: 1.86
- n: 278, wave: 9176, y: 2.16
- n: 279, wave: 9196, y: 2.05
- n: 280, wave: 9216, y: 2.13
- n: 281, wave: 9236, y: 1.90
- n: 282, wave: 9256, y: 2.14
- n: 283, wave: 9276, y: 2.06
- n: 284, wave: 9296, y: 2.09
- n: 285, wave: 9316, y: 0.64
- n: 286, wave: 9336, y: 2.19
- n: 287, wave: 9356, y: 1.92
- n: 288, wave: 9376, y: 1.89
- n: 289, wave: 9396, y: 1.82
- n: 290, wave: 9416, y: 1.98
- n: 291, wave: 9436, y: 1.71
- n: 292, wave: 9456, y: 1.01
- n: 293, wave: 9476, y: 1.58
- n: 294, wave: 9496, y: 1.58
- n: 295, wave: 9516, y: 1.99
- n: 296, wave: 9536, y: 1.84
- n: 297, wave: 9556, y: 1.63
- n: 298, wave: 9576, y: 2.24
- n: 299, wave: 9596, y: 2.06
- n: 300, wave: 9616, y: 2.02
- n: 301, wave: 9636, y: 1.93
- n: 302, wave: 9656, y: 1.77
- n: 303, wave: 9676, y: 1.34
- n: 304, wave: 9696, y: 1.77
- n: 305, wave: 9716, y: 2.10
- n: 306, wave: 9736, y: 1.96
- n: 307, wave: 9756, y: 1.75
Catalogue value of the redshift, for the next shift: 0.19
